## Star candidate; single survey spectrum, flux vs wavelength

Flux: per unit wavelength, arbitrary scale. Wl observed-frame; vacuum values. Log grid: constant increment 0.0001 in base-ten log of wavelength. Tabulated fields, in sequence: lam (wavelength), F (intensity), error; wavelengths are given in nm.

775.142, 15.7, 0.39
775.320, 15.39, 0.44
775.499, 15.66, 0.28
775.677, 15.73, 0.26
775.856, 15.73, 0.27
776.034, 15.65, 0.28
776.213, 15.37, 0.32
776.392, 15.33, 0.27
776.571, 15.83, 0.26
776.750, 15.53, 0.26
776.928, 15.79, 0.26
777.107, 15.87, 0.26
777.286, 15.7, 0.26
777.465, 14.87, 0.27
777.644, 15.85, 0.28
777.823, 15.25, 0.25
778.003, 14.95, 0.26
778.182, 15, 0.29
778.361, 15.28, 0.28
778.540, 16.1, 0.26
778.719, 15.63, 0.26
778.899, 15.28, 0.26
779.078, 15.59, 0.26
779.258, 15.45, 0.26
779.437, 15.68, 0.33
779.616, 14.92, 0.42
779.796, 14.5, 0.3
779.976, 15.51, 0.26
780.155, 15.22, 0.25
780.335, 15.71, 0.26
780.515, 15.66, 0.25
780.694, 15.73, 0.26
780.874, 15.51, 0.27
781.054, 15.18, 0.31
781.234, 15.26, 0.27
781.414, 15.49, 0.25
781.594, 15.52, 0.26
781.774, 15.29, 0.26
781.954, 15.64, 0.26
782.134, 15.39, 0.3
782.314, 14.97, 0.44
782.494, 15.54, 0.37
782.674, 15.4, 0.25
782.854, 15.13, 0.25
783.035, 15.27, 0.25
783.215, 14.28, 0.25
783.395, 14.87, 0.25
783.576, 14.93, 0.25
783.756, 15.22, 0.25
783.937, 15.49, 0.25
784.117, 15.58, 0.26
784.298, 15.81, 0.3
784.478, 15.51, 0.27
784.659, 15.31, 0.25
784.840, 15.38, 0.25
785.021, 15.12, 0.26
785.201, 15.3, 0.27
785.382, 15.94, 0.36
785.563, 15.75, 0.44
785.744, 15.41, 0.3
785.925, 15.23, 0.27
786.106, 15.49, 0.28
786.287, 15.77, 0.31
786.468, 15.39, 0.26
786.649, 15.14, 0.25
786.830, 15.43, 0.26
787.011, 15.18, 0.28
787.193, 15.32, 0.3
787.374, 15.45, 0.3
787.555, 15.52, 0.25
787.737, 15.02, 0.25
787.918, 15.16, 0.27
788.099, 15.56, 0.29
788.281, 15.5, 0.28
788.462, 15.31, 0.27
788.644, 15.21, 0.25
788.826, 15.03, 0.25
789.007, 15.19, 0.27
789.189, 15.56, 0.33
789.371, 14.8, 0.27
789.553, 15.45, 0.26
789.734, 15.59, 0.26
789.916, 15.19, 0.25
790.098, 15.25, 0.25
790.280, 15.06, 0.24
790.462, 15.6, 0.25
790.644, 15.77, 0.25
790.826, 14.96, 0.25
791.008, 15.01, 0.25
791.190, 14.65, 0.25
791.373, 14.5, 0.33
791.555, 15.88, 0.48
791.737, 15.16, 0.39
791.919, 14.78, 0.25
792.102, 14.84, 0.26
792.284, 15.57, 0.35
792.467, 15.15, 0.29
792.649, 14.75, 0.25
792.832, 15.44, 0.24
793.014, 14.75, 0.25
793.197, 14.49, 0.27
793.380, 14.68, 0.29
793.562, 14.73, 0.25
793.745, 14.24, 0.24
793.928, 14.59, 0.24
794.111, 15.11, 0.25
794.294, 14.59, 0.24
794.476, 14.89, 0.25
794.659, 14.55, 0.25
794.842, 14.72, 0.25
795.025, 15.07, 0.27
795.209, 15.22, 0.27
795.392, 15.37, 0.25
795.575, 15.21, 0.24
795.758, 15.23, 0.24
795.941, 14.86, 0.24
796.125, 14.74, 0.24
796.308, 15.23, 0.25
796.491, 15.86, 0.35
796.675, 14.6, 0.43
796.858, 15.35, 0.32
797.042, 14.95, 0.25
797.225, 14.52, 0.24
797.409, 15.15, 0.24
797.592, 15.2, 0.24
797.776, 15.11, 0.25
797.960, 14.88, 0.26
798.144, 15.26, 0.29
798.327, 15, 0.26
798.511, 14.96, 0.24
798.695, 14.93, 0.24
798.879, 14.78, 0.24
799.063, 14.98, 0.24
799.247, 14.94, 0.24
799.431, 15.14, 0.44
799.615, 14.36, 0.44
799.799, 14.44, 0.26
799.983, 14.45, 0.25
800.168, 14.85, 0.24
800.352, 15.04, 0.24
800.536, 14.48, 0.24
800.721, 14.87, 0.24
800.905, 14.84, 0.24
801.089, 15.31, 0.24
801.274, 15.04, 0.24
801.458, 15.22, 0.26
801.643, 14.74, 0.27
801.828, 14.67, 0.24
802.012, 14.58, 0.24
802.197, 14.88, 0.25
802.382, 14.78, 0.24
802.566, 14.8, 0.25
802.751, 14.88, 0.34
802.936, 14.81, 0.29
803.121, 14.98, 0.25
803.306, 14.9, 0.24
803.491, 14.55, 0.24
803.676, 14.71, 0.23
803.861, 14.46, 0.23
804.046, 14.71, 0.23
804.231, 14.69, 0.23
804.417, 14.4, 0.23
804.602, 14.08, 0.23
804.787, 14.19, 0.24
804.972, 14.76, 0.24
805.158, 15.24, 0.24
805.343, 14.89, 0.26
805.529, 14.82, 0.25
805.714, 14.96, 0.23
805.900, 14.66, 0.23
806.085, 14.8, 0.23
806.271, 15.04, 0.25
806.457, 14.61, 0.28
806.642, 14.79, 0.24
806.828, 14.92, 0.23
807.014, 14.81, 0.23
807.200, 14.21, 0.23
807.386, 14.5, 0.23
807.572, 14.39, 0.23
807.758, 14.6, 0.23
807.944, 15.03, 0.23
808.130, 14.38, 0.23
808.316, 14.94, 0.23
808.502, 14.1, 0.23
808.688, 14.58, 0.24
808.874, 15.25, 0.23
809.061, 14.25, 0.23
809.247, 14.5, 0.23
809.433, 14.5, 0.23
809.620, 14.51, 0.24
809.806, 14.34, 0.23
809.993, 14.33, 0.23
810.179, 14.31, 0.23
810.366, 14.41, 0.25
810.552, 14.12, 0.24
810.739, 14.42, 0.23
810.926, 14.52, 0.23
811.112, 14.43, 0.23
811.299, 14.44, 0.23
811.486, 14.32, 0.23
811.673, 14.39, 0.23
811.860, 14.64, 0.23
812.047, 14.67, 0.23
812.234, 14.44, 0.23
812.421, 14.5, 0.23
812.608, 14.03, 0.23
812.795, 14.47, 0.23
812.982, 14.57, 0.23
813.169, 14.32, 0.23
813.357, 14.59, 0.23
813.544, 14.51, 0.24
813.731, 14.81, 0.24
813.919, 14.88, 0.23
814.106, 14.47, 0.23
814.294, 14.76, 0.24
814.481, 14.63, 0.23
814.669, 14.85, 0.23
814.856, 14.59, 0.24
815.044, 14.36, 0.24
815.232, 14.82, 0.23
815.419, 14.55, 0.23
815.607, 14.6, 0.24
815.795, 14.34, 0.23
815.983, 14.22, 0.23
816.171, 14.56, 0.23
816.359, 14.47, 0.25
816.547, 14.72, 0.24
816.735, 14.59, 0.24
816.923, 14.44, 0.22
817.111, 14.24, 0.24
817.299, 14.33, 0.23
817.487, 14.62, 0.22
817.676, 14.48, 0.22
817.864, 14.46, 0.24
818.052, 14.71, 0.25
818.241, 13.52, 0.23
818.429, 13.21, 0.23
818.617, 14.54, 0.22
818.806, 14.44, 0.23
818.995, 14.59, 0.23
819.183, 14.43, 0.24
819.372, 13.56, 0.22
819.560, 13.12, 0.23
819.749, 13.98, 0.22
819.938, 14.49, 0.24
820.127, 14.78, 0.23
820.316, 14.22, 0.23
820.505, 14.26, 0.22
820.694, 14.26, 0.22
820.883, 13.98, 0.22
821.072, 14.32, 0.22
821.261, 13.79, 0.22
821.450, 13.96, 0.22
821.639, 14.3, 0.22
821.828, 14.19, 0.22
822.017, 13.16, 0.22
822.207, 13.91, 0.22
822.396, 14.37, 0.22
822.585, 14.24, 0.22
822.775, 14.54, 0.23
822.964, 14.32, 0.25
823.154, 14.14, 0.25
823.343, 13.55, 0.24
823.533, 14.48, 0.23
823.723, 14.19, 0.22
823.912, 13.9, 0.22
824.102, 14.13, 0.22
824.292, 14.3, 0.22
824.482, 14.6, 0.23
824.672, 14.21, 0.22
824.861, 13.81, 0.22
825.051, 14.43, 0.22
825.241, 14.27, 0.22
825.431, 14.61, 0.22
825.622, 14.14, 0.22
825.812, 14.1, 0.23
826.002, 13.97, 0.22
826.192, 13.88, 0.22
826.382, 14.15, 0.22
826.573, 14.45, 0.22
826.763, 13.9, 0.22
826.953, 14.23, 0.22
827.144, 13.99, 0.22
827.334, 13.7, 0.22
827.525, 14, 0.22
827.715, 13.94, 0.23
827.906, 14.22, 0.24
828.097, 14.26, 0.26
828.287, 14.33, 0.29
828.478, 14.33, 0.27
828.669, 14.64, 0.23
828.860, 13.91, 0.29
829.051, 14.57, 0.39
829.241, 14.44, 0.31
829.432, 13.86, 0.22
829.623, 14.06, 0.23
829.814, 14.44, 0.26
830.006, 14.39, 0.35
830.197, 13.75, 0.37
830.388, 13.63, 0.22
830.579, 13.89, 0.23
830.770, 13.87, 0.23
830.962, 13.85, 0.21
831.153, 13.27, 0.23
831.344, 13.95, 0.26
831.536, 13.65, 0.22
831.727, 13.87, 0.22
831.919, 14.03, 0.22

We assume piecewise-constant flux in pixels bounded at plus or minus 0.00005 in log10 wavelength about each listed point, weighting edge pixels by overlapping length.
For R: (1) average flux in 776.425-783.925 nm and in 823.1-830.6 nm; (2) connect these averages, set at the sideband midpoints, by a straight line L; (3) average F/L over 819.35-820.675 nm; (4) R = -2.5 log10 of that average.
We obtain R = 0.02 mag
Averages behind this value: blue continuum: 15.4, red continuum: 14.1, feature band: 14.1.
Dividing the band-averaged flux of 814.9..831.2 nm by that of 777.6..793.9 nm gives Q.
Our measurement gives 0.9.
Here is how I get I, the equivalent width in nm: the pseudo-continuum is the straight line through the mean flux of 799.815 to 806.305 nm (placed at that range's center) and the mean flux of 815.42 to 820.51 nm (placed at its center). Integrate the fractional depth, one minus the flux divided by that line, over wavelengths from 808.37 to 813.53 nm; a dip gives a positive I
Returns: 0.02 nm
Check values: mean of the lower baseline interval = 14.8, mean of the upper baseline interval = 14.3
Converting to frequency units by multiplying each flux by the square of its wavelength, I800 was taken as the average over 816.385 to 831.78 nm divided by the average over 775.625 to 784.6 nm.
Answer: 1.0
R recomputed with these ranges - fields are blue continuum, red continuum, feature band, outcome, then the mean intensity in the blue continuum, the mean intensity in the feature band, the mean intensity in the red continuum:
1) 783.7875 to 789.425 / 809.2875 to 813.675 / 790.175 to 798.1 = 0.01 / 15.4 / 15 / 14.4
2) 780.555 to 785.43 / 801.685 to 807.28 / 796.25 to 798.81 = -0.01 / 15.3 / 15.1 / 14.7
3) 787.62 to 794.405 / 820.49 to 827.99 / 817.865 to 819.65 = 0.02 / 15.1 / 14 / 14.1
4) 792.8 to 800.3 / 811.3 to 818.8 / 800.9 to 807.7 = 0.00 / 14.9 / 14.7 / 14.5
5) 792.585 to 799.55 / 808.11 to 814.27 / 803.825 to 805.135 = 0.01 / 14.9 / 14.5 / 14.5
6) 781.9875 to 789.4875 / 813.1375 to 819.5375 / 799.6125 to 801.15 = 0.01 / 15.3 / 14.8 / 14.4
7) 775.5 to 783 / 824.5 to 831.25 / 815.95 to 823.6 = 0.01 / 15.4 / 14.2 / 14.1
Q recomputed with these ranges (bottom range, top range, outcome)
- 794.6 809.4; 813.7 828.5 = 0.96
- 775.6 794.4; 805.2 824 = 0.94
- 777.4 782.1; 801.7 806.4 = 0.96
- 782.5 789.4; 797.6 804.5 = 0.97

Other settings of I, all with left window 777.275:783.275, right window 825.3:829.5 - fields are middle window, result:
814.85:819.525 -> 0.022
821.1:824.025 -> 0.044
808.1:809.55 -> 0.006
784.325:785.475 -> -0.017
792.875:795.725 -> 0.031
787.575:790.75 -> -0.040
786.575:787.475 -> -0.008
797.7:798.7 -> -0.009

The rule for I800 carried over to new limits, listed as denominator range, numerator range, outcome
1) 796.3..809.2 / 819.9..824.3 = 1.00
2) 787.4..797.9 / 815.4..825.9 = 1.01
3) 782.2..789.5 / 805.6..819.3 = 1.01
